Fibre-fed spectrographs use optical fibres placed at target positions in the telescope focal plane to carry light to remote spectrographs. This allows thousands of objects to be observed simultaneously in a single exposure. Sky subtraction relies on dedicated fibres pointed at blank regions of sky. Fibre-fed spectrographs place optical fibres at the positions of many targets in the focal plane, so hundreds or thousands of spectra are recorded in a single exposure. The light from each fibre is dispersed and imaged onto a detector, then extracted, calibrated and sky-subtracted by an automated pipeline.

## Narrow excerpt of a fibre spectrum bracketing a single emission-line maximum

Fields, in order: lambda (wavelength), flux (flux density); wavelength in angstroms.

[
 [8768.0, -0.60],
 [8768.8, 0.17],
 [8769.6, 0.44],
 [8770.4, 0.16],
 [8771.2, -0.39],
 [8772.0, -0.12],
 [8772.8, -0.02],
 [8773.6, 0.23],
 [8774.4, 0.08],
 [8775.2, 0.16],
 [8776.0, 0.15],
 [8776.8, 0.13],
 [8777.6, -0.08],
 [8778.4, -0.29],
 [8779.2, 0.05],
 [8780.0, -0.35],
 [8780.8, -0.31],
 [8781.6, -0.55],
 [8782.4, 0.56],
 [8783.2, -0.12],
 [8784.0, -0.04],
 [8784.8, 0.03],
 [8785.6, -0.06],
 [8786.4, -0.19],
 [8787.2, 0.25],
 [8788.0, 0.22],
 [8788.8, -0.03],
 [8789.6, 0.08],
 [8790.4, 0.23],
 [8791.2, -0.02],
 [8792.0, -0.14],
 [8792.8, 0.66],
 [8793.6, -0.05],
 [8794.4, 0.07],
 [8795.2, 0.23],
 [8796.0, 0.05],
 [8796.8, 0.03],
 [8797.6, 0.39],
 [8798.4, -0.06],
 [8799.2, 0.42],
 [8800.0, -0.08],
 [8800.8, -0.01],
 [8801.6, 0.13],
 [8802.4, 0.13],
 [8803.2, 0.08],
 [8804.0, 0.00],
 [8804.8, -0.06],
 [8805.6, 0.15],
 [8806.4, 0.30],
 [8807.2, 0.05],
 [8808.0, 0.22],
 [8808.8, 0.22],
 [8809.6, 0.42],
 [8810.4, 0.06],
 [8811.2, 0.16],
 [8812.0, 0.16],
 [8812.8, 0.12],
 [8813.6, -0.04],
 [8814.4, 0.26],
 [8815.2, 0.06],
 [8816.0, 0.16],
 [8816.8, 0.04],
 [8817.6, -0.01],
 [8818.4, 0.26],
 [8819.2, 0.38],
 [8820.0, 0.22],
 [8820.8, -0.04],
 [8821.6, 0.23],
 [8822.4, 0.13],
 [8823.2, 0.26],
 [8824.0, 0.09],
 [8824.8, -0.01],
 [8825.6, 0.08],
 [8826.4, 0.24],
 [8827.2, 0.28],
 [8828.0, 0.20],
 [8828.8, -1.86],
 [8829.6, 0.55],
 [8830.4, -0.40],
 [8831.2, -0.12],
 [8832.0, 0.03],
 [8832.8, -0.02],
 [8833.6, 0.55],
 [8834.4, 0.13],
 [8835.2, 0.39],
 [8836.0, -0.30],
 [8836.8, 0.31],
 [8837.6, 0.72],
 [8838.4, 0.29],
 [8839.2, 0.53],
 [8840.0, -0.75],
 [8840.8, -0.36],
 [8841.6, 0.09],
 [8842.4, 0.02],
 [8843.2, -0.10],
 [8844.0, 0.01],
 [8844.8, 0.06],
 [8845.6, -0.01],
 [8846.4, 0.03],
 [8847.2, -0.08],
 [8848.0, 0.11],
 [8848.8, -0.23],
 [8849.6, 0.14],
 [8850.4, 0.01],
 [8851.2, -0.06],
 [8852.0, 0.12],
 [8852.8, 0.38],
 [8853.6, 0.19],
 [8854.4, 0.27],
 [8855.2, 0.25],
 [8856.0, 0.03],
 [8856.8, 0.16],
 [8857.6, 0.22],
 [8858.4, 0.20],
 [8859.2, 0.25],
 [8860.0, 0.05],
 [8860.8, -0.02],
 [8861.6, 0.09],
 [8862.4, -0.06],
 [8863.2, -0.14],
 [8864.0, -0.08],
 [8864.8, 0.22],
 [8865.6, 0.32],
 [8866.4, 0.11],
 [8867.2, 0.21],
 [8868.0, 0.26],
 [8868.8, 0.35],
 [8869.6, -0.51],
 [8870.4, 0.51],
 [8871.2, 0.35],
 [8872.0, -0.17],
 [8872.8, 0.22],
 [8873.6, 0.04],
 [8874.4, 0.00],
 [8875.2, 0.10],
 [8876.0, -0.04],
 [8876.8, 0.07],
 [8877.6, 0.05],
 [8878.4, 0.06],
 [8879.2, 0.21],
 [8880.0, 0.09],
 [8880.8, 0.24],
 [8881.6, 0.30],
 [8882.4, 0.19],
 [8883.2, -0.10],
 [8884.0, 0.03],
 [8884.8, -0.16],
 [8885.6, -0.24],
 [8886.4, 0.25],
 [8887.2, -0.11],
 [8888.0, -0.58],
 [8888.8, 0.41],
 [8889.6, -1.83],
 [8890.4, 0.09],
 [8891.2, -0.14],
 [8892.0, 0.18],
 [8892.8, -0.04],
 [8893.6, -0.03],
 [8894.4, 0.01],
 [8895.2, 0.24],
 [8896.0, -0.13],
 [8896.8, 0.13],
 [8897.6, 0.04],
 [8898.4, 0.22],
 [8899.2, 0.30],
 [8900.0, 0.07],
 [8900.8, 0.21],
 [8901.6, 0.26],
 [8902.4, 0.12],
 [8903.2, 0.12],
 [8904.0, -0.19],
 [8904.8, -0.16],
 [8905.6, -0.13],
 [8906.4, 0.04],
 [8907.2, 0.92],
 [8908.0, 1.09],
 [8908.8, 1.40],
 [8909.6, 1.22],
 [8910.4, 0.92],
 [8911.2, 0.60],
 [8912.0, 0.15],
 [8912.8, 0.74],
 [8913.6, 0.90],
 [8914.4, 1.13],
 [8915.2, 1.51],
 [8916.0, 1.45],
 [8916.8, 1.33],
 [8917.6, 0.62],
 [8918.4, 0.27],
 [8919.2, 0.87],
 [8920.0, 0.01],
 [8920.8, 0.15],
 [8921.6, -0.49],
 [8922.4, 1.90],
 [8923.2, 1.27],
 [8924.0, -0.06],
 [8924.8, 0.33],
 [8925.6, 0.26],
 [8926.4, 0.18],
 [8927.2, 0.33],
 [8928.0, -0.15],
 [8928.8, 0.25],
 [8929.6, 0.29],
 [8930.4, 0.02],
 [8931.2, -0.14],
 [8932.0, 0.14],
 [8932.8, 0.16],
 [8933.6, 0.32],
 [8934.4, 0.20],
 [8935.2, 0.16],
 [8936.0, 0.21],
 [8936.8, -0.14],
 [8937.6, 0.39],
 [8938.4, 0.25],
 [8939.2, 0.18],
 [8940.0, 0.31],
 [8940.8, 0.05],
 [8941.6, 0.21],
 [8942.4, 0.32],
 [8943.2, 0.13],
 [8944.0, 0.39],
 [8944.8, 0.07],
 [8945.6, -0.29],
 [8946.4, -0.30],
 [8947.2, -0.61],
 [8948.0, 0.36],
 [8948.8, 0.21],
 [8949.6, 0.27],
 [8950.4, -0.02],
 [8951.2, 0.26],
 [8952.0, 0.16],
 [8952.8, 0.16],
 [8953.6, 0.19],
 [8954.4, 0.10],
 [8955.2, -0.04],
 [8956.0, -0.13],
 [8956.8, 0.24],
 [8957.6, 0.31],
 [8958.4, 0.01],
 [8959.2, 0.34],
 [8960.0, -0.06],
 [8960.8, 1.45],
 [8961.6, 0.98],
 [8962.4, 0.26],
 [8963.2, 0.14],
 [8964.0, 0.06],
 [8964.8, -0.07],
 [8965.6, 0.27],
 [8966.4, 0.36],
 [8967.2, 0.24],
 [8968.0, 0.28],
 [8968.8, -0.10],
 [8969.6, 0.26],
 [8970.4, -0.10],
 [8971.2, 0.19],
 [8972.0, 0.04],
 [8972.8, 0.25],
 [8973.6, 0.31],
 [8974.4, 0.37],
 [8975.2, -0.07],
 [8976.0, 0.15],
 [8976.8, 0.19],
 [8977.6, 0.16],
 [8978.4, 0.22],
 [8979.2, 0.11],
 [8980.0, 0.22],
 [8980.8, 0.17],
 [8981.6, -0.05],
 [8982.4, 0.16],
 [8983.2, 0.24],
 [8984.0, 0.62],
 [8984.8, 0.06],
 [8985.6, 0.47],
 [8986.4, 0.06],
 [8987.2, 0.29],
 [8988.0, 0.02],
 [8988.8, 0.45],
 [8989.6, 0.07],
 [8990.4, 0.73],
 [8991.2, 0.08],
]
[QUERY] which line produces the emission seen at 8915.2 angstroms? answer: [O II]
